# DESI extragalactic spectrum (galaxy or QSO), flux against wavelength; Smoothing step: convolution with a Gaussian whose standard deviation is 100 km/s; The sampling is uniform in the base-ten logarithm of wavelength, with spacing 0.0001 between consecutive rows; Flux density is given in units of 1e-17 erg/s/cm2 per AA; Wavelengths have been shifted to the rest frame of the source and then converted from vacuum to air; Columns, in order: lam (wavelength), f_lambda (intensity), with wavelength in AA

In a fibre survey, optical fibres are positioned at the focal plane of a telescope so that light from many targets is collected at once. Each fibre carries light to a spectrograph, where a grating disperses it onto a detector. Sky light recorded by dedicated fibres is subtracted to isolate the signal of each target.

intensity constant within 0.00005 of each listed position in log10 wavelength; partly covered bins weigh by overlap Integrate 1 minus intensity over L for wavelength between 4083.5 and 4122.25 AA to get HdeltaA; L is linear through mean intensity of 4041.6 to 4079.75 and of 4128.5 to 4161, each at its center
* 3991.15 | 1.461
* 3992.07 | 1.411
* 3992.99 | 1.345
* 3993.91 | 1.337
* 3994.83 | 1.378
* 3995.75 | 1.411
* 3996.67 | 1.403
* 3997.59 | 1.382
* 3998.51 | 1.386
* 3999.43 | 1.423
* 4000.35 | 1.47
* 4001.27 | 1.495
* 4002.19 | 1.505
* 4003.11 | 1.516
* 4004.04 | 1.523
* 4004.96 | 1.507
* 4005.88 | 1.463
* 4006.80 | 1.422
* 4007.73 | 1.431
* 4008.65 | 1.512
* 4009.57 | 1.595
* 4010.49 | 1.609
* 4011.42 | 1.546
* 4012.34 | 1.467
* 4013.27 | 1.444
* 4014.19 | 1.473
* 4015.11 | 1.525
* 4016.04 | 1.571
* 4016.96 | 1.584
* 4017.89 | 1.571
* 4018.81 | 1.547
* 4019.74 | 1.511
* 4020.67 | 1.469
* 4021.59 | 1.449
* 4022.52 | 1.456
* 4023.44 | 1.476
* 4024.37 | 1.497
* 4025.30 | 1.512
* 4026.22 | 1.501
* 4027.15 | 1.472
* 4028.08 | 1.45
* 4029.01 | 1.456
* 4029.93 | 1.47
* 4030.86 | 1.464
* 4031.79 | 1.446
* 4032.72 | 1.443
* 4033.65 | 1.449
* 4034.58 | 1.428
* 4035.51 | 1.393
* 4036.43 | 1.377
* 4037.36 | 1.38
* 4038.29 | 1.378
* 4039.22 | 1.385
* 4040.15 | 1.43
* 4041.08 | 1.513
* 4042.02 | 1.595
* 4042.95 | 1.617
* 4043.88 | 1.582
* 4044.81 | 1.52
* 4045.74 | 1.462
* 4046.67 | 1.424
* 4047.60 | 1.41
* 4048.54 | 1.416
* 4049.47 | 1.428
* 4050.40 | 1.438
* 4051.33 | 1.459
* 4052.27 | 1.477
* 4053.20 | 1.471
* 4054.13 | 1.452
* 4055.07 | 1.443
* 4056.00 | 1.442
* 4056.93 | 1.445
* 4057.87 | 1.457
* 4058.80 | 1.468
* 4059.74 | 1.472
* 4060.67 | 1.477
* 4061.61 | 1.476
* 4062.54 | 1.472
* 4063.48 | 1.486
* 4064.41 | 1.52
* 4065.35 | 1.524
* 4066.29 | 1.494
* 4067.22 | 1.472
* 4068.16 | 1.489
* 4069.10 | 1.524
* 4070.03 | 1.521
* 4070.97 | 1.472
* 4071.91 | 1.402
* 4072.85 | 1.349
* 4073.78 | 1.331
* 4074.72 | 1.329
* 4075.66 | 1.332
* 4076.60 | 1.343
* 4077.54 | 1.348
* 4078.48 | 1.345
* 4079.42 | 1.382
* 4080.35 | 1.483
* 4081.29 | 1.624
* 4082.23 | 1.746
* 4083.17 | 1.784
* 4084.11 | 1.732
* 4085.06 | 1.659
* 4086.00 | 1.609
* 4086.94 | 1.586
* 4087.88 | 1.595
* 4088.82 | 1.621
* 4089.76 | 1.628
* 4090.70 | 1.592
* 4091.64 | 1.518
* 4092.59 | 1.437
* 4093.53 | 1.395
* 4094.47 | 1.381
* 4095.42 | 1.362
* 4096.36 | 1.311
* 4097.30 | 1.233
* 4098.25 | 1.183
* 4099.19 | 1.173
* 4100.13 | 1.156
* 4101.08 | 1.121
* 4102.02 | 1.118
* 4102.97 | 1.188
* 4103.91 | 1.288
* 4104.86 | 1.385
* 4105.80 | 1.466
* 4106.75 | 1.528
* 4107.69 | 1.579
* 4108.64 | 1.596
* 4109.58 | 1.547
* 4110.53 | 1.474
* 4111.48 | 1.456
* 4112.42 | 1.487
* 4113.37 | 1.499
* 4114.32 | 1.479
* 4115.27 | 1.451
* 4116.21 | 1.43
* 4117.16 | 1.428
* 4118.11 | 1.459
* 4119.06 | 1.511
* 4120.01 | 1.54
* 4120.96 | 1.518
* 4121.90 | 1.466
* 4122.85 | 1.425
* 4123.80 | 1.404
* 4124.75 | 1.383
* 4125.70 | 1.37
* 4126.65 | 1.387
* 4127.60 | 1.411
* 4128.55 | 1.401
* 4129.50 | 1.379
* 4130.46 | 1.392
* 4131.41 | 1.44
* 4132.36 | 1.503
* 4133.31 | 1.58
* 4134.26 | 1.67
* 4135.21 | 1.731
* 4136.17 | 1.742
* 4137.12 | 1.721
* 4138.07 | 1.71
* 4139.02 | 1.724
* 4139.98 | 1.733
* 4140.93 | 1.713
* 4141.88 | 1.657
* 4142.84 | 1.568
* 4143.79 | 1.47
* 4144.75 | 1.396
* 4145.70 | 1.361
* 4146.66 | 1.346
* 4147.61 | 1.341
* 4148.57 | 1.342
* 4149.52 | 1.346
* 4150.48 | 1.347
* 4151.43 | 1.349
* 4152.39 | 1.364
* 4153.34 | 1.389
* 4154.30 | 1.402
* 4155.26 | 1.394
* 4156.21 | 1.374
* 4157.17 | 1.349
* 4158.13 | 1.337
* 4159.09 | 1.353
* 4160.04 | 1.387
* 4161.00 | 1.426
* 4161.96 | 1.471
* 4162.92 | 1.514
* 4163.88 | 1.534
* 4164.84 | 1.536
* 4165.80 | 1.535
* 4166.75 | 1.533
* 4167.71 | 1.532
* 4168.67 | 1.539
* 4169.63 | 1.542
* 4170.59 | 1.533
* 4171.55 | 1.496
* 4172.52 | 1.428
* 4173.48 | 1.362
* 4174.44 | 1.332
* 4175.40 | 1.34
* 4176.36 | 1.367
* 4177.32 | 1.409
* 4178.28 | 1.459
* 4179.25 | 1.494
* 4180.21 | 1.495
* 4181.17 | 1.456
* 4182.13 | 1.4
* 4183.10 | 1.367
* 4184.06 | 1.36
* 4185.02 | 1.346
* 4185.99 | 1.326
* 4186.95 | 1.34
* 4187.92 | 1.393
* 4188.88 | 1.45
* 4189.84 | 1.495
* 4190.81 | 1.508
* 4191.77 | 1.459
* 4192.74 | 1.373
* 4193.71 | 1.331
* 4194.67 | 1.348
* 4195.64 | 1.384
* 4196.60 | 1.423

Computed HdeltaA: 0.6 AA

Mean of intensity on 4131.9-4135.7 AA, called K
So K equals 1.62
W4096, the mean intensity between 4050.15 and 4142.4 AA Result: 1.47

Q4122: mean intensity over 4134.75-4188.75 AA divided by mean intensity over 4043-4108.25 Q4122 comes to 1.01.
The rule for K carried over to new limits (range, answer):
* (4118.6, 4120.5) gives 1.52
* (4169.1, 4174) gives 1.47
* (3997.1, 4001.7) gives 1.43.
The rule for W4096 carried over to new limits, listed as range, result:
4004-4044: 1.48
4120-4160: 1.47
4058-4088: 1.49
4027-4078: 1.45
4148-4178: 1.42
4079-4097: 1.55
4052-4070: 1.48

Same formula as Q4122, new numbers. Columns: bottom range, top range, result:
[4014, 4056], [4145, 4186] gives 0.96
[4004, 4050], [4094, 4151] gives 0.98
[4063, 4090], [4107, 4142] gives 1.01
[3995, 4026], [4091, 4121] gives 0.94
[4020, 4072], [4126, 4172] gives 1.01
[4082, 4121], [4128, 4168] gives 1.02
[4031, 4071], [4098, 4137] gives 0.98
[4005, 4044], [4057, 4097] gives 1.00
